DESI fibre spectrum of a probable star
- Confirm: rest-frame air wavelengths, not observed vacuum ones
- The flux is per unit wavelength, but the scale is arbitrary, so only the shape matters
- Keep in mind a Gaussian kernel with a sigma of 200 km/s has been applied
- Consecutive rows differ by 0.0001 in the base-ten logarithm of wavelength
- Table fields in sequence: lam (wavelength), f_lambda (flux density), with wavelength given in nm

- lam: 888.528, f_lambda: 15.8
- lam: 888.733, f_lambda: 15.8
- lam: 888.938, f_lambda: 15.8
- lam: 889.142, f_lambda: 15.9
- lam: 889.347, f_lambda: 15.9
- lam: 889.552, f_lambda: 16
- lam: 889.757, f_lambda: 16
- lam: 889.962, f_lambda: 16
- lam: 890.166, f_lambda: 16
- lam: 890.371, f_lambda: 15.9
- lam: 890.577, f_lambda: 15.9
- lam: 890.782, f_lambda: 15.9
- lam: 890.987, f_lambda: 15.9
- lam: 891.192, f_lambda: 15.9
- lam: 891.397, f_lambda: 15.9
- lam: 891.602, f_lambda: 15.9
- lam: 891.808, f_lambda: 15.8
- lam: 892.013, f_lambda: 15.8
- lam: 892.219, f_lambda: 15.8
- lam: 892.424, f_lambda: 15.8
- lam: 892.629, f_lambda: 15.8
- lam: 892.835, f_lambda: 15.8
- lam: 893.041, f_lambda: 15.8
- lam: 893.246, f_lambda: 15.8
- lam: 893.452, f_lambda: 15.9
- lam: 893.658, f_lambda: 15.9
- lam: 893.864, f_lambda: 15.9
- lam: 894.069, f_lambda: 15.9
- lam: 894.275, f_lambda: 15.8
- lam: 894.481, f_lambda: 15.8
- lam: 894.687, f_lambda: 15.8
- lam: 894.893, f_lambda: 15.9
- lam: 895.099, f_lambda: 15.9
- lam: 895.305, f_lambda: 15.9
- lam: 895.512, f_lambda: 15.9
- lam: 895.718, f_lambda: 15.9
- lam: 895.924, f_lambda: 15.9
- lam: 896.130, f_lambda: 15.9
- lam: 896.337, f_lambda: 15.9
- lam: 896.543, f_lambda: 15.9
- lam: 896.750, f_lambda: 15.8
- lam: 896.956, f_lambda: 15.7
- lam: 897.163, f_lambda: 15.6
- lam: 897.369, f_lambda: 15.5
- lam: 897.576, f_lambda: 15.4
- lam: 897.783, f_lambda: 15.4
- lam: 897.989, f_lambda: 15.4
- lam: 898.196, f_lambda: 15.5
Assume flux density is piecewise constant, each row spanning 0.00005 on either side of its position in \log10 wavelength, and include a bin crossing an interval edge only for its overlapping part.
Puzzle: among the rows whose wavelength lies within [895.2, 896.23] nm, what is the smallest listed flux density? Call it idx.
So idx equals 15.9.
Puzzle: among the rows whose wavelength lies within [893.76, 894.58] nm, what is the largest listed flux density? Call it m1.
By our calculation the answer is 15.9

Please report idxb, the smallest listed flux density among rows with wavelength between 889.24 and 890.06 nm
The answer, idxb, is 15.9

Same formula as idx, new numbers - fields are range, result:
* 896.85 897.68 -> 15.4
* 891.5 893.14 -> 15.8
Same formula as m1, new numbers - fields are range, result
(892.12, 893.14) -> 15.8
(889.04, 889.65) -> 16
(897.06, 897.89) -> 15.6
